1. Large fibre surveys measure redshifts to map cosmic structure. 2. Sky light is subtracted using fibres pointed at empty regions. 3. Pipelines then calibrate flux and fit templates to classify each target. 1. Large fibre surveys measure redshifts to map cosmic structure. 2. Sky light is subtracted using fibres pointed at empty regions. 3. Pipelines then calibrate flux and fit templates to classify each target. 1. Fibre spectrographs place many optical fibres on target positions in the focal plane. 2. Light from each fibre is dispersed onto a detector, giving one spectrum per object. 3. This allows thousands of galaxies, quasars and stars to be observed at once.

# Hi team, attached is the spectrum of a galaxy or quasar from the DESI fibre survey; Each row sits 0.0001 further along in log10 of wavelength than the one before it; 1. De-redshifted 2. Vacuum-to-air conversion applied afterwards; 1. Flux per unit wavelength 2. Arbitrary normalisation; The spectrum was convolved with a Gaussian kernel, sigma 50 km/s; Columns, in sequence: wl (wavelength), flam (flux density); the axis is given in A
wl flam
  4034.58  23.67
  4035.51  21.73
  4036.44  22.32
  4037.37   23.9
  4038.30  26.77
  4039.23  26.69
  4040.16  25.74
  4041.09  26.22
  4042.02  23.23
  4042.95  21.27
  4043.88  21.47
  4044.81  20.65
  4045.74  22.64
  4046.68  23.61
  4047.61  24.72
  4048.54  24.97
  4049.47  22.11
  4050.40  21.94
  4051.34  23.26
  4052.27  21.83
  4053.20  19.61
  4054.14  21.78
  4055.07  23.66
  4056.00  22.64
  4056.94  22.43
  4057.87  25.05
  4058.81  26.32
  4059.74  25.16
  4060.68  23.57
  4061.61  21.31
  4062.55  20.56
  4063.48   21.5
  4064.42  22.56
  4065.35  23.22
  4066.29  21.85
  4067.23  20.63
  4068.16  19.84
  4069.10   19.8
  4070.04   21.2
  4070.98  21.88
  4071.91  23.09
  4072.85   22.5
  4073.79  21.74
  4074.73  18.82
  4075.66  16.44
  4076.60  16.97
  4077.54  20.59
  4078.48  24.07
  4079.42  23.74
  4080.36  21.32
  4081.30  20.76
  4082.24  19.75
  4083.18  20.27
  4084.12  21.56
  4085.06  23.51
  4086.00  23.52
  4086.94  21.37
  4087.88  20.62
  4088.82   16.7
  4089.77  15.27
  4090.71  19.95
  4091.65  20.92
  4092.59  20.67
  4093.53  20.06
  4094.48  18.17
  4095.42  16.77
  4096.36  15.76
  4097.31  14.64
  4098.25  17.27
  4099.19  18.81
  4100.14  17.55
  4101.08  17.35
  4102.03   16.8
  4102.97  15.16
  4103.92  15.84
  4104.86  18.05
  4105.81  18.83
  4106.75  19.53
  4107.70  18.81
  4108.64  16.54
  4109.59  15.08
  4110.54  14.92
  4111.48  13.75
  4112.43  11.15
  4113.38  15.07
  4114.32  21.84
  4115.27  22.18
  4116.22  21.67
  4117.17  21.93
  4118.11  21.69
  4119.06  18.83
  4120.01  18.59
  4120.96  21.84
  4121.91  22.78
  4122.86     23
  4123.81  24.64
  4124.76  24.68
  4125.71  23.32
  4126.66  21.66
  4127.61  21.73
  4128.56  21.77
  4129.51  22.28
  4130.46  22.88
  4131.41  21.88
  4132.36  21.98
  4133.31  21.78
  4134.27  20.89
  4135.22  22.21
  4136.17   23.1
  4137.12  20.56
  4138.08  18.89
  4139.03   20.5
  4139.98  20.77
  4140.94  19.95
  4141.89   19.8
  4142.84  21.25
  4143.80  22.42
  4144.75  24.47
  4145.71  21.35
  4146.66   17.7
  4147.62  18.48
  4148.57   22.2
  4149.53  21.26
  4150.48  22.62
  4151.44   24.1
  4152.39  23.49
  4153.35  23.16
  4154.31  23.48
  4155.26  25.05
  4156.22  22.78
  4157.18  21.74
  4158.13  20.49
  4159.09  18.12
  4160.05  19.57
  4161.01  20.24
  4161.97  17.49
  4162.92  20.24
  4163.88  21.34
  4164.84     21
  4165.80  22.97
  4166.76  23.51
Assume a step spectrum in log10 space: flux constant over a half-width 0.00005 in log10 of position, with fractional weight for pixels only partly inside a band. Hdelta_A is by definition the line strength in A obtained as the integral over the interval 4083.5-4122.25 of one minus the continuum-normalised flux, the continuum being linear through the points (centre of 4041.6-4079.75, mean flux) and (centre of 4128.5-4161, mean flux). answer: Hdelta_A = 5.74 A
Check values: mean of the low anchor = 22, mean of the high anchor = 21.5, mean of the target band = 18.6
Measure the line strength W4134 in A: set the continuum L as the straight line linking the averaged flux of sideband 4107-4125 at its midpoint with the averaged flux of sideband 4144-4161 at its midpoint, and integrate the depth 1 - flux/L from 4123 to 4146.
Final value -1.5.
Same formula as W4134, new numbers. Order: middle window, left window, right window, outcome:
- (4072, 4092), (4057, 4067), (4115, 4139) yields 1.87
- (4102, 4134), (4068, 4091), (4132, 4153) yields 1.90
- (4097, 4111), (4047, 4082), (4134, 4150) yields 2.87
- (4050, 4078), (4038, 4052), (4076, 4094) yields 0.59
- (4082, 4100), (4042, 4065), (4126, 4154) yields 2.45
